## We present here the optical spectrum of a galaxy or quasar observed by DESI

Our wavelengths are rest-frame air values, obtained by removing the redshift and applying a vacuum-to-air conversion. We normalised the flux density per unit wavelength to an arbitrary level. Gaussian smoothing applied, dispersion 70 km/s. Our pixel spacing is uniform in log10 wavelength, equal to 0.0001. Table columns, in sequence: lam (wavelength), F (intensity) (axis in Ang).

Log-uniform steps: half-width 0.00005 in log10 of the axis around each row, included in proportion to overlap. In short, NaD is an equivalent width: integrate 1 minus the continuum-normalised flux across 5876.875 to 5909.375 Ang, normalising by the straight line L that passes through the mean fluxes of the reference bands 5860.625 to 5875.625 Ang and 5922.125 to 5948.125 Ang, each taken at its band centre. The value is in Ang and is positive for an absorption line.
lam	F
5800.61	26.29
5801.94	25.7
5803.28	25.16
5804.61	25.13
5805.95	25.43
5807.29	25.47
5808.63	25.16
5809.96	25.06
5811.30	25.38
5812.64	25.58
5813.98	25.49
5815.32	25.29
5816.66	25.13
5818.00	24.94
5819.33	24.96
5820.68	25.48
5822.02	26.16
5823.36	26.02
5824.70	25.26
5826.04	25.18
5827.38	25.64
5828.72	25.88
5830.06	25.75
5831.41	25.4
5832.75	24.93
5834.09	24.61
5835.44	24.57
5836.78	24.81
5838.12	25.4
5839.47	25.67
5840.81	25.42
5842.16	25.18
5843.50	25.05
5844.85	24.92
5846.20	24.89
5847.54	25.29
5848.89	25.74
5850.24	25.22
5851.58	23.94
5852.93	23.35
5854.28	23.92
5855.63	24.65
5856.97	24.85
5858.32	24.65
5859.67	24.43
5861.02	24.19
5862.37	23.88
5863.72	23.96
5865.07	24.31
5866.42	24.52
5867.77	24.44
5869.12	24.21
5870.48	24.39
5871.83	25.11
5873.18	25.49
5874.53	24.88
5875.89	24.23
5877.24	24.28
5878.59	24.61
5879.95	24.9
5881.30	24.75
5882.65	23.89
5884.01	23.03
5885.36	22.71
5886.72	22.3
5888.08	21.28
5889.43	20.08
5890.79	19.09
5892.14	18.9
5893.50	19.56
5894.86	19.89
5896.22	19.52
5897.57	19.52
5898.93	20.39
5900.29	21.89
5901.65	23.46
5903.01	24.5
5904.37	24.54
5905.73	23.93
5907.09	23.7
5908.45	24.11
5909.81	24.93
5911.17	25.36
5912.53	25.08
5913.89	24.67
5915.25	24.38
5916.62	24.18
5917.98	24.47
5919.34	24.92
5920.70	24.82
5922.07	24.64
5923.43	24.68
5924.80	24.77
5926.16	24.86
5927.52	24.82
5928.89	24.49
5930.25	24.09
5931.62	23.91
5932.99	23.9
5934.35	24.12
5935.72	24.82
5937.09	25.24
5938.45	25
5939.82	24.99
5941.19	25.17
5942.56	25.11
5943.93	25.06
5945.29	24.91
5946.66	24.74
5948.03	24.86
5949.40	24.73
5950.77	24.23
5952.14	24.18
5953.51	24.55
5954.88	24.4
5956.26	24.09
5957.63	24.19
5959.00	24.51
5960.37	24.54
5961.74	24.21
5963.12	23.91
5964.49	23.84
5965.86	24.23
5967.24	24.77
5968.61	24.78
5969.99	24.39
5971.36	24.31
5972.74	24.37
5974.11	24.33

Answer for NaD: 3.0 Ang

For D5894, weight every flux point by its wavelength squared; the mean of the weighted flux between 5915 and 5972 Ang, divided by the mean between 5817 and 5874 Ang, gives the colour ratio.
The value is 1.02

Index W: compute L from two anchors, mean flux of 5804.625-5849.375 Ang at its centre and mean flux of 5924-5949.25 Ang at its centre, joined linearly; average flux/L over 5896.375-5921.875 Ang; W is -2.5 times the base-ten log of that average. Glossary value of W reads 0.05 mag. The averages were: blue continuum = 25.3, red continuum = 24.7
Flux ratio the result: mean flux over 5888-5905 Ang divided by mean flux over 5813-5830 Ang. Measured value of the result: 0.8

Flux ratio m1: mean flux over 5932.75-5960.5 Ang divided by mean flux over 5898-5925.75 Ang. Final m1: 1.0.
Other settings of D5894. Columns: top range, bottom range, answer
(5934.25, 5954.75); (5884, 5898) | 1.24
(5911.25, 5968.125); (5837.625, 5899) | 1.07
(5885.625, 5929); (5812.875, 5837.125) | 0.94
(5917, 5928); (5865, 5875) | 1.02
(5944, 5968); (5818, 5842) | 1.01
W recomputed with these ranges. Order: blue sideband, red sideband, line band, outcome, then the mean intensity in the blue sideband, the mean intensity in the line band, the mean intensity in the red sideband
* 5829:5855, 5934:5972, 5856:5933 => 0.053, 25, 23.6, 24.6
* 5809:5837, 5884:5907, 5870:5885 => -0.096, 25.3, 24.5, 21.5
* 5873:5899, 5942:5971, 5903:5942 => -0.056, 22.1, 24.6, 24.5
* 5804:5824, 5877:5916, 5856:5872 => -0.029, 25.4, 24.4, 22.7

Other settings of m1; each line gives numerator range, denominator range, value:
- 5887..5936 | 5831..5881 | 0.94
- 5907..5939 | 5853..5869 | 1.01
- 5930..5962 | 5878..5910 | 1.10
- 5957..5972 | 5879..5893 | 1.10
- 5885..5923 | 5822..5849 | 0.90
